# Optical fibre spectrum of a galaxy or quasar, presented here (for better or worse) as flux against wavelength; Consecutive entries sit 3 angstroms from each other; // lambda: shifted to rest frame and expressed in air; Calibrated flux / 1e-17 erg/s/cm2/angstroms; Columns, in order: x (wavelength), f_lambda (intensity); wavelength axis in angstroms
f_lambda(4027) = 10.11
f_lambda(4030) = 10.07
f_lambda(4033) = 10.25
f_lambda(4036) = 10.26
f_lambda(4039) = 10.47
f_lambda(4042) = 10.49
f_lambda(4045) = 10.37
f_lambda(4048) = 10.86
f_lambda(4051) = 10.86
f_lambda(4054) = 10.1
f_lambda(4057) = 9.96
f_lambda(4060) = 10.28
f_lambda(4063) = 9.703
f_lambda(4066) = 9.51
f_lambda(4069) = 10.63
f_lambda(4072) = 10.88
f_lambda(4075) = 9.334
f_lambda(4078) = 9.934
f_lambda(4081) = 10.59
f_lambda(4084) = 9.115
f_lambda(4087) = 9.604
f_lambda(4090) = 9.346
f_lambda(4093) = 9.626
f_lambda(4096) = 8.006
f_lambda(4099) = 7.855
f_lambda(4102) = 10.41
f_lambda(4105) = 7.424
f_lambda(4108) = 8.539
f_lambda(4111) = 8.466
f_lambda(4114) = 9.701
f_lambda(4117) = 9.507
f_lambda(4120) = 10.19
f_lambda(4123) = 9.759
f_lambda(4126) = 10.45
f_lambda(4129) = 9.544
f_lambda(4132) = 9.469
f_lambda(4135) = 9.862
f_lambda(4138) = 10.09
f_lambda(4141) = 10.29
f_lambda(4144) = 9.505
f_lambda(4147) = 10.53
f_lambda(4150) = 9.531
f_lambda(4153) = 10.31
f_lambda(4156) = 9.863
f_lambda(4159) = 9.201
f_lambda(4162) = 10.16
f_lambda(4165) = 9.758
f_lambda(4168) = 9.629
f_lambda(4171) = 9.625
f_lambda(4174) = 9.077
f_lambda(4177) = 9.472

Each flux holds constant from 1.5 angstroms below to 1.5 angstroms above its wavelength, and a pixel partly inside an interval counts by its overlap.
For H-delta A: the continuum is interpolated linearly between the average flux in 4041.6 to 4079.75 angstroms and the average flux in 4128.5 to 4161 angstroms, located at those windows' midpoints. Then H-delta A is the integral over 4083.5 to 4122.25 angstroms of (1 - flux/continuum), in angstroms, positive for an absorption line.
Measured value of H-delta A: 3.7 angstroms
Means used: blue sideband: 10.2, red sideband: 9.85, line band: 9.07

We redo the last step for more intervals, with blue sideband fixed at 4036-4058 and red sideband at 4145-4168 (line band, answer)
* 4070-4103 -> 2.3 angstroms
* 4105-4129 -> 1.7 angstroms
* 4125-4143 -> 0.1 angstroms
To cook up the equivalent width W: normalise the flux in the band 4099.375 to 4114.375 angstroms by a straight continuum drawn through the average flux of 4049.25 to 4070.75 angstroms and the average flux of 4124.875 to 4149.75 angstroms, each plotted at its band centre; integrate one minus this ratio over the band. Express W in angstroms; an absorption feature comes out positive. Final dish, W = 1.9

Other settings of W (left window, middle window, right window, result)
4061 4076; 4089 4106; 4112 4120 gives 1.7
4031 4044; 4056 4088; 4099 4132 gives -0.2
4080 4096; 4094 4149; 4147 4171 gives 1.2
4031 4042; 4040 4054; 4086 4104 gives -0.7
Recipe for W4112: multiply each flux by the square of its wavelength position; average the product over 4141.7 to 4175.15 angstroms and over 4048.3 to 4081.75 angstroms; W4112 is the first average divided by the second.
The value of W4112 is 1.00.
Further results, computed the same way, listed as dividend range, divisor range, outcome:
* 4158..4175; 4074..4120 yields 1.08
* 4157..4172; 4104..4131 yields 1.06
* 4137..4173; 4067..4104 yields 1.06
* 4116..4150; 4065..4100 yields 1.06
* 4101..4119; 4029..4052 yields 0.89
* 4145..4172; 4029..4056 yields 1.00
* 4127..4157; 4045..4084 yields 1.01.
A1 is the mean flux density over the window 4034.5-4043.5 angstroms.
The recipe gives 10.4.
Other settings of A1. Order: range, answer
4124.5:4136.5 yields 9.83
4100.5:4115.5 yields 8.91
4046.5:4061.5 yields 10.4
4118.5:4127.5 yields 10.1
